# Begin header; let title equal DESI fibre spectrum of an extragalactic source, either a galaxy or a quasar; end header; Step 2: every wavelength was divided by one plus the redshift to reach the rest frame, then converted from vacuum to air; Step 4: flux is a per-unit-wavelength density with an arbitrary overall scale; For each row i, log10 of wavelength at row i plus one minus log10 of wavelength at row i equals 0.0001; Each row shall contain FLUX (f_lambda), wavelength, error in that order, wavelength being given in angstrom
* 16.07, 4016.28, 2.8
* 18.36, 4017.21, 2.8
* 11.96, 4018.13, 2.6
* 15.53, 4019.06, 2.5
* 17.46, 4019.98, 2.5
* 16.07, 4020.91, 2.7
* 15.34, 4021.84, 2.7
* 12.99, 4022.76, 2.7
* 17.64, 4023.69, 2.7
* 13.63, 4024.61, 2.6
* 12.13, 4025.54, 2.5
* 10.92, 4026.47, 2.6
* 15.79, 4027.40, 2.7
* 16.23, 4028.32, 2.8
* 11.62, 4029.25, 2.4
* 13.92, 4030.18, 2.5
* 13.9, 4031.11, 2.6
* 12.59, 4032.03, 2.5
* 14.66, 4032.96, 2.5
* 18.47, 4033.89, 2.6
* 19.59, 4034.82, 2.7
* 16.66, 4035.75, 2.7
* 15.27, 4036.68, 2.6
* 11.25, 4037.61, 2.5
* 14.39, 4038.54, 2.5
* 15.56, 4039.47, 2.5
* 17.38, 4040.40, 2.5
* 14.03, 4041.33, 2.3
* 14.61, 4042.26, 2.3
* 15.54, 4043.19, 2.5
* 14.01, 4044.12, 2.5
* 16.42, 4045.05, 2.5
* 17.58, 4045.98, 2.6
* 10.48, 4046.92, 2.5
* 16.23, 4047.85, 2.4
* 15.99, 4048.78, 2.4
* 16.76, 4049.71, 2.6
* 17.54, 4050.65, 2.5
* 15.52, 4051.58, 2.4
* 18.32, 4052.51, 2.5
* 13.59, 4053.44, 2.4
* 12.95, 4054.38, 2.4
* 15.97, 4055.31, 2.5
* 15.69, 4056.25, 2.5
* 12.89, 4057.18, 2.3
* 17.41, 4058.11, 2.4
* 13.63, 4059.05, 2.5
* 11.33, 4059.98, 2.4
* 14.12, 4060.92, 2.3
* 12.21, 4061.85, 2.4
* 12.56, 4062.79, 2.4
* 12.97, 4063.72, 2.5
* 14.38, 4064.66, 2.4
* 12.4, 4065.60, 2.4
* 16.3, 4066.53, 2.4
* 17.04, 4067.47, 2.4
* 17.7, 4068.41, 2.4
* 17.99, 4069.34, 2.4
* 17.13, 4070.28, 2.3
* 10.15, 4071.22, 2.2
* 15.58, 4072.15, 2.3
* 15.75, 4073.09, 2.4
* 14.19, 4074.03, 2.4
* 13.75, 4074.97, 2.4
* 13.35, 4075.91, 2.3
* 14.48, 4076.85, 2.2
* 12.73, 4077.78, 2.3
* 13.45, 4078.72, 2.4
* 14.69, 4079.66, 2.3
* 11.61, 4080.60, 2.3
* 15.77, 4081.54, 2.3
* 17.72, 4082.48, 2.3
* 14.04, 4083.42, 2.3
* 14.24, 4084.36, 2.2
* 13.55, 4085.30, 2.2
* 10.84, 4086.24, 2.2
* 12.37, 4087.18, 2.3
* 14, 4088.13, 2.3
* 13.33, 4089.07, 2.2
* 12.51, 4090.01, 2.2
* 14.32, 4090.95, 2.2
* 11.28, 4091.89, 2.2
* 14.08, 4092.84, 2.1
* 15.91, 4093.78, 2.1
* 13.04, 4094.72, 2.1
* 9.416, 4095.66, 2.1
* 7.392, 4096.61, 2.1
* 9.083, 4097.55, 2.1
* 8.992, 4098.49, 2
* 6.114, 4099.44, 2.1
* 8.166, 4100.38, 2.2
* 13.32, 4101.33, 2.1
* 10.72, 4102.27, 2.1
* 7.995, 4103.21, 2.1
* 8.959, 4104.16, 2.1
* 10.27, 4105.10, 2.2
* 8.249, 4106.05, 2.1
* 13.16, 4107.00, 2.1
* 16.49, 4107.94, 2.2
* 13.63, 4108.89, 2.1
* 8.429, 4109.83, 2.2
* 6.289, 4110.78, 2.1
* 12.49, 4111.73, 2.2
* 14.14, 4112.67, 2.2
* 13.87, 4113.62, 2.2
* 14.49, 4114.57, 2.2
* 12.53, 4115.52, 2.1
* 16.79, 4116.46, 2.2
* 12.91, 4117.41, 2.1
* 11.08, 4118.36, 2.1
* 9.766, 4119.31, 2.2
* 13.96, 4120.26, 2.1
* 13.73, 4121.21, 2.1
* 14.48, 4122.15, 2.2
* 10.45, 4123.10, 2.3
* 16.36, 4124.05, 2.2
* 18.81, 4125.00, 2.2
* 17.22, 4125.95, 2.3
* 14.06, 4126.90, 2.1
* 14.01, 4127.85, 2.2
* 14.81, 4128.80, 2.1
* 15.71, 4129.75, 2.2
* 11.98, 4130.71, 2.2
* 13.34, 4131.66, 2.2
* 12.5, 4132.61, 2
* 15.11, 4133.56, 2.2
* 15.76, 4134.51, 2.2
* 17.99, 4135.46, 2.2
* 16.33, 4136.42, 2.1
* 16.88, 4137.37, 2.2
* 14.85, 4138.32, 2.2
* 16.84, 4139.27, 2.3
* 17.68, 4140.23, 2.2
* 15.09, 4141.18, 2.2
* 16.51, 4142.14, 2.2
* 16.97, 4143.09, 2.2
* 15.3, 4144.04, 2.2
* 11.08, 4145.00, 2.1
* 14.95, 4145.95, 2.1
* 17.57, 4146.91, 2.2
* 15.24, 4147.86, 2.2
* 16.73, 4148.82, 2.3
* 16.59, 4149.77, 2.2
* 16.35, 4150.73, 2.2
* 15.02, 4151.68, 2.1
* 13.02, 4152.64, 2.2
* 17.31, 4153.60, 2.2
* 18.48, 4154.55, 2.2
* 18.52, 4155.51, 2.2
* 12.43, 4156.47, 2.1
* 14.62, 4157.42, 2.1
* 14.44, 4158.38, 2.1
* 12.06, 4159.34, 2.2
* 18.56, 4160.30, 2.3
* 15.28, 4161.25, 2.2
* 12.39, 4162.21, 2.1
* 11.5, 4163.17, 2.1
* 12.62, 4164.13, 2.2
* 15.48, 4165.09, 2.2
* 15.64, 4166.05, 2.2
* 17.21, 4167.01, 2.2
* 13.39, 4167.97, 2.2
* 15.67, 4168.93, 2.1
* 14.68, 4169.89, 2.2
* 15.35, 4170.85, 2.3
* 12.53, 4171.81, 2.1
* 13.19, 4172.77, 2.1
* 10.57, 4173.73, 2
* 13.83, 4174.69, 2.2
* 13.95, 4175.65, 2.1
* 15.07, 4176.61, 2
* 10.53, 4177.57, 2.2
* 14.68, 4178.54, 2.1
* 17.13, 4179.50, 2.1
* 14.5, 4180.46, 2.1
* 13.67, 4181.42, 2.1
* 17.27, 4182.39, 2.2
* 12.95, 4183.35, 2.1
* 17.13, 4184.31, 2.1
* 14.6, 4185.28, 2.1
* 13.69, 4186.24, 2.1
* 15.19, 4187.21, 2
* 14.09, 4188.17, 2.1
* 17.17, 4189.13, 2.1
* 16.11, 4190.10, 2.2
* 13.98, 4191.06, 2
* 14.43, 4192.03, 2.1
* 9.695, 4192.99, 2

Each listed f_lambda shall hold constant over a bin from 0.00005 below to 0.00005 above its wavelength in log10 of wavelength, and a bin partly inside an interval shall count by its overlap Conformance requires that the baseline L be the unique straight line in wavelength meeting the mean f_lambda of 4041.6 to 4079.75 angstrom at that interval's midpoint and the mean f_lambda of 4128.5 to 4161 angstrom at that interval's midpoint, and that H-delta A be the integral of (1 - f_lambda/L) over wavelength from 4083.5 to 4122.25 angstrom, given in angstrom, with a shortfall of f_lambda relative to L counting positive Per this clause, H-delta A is 8.37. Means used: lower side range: 14.8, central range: 11.9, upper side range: 15.5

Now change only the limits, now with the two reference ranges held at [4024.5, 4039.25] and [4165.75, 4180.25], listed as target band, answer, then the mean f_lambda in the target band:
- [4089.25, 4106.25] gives 4.4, 10.6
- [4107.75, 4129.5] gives 1.2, 13.5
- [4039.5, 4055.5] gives -1.1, 15.5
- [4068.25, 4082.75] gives -0.3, 14.7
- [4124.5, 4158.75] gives -3.1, 15.6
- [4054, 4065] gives 0.4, 13.8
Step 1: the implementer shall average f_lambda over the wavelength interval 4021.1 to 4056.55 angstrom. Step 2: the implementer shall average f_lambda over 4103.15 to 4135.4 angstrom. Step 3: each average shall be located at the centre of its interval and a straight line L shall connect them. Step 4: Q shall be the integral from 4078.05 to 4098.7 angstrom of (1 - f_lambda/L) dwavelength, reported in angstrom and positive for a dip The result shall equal 1.6 angstrom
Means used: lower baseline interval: 15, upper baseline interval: 13.2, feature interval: 12.8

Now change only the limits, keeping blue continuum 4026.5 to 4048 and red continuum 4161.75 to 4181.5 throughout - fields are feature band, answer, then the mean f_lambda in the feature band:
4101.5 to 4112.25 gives 2.8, 10.7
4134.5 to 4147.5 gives -1.6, 16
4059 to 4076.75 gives 0.4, 14.4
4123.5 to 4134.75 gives -0.5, 14.9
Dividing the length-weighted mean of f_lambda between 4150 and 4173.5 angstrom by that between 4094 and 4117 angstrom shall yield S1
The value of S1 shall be 1.3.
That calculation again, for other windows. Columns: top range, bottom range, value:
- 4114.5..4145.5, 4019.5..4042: 0.99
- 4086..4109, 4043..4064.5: 0.77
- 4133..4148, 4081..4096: 1.17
